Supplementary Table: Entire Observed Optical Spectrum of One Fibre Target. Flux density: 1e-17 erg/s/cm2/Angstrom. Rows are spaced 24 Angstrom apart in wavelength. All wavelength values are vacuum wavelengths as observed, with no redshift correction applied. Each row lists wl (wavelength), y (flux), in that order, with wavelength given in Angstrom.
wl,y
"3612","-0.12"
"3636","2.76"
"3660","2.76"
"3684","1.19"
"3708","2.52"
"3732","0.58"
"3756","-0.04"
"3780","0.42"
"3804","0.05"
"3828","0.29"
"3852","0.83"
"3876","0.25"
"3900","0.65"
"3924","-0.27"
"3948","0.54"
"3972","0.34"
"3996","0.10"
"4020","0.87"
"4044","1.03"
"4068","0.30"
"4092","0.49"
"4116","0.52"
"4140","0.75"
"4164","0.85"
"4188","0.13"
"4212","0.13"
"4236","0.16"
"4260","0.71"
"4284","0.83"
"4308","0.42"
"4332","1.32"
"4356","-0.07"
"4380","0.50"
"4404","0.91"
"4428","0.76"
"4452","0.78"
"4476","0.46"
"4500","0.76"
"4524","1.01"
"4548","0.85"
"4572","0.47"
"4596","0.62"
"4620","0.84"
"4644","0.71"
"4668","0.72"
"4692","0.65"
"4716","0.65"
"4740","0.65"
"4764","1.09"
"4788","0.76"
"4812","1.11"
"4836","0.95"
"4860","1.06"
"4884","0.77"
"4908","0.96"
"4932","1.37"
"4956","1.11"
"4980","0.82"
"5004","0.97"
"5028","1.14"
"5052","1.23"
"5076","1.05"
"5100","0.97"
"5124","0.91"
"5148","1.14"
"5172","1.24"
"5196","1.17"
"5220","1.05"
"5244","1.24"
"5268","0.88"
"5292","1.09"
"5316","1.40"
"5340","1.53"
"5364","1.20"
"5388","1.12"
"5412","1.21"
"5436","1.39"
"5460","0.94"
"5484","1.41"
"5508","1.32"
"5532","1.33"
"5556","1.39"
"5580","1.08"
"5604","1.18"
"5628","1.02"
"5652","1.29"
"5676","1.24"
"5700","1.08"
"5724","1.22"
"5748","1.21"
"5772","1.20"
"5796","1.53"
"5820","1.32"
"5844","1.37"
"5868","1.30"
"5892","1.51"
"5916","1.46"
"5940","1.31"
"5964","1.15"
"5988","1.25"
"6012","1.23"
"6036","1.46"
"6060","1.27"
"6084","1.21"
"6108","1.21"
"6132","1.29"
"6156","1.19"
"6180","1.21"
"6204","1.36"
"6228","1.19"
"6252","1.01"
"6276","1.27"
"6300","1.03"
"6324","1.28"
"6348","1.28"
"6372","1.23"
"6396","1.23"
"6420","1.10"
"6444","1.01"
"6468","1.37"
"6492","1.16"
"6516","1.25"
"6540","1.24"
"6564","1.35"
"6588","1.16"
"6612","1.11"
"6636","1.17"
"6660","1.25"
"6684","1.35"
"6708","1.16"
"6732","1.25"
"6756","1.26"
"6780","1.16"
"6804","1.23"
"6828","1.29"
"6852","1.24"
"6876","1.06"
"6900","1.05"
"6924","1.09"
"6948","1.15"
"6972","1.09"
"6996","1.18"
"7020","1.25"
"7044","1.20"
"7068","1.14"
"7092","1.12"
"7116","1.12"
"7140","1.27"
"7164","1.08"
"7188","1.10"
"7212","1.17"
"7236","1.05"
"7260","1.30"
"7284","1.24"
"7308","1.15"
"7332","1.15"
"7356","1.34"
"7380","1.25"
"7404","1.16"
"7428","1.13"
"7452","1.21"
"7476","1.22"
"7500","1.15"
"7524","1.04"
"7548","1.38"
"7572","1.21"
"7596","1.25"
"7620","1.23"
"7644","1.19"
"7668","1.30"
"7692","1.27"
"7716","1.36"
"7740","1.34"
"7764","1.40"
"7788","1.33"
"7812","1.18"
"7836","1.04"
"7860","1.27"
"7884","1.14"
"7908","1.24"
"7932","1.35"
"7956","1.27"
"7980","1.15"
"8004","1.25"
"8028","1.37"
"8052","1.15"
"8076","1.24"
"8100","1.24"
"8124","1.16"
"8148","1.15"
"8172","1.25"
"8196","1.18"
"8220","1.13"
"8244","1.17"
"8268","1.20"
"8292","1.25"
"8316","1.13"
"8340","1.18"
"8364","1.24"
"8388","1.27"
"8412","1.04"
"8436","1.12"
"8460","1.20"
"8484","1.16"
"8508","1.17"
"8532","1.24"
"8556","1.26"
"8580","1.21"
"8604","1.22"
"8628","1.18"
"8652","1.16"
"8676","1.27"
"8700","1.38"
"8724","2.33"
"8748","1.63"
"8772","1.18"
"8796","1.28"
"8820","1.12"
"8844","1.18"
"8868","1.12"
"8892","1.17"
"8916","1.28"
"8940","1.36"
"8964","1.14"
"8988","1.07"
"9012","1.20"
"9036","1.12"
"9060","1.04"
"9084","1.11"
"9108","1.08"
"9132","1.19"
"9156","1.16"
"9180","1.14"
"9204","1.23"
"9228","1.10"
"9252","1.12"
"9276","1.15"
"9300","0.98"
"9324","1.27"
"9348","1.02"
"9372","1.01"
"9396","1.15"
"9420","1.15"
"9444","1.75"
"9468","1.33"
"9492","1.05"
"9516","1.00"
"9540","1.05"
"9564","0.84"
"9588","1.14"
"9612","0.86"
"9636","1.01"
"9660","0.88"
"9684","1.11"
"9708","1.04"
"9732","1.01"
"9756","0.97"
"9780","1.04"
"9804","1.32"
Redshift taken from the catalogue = 0.33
